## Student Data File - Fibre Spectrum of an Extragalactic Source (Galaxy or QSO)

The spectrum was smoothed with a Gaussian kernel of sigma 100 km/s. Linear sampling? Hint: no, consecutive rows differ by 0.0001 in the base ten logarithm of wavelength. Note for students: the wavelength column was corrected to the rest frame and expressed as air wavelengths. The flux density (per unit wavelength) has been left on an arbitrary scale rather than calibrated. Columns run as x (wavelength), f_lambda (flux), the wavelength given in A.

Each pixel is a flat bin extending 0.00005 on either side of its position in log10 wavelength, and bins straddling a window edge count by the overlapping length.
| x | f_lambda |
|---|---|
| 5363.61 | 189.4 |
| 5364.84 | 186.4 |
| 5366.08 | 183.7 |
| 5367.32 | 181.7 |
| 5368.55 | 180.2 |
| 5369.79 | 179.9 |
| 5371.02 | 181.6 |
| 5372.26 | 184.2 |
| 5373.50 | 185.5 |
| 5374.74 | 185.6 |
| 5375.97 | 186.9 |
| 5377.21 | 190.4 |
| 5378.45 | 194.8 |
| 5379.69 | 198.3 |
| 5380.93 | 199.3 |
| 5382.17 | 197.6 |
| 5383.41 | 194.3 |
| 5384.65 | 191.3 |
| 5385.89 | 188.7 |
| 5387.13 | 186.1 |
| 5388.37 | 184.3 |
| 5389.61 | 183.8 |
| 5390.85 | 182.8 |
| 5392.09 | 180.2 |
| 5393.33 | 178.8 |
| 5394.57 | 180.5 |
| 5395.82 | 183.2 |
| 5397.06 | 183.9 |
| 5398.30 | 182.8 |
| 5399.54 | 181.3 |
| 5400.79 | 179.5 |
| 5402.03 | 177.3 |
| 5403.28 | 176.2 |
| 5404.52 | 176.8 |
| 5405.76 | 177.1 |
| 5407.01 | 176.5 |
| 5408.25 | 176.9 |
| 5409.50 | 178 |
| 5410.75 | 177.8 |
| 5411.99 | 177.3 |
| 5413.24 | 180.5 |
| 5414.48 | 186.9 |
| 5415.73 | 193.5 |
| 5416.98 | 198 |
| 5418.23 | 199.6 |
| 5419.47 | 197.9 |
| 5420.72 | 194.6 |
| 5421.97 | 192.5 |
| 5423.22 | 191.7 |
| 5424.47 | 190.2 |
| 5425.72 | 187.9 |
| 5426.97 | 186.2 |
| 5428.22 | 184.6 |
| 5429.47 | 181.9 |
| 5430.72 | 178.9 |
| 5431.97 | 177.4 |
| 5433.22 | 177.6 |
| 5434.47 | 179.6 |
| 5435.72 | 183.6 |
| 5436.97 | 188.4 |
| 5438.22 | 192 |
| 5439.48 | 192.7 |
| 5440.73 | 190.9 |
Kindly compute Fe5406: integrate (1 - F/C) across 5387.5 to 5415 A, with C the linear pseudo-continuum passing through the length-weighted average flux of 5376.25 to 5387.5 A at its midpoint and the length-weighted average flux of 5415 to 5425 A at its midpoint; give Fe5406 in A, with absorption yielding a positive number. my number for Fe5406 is 1.96 A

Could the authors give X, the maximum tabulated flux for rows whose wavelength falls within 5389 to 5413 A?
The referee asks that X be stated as 183.9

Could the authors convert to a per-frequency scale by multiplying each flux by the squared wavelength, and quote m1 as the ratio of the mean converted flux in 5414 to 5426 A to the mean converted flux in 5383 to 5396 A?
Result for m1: 1.06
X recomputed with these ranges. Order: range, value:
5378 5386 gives 199.3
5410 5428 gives 199.6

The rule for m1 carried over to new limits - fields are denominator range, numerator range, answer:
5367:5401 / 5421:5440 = 1.02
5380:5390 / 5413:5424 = 1.02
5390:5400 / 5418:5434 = 1.04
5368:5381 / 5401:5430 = 1.00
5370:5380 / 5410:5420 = 1.02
